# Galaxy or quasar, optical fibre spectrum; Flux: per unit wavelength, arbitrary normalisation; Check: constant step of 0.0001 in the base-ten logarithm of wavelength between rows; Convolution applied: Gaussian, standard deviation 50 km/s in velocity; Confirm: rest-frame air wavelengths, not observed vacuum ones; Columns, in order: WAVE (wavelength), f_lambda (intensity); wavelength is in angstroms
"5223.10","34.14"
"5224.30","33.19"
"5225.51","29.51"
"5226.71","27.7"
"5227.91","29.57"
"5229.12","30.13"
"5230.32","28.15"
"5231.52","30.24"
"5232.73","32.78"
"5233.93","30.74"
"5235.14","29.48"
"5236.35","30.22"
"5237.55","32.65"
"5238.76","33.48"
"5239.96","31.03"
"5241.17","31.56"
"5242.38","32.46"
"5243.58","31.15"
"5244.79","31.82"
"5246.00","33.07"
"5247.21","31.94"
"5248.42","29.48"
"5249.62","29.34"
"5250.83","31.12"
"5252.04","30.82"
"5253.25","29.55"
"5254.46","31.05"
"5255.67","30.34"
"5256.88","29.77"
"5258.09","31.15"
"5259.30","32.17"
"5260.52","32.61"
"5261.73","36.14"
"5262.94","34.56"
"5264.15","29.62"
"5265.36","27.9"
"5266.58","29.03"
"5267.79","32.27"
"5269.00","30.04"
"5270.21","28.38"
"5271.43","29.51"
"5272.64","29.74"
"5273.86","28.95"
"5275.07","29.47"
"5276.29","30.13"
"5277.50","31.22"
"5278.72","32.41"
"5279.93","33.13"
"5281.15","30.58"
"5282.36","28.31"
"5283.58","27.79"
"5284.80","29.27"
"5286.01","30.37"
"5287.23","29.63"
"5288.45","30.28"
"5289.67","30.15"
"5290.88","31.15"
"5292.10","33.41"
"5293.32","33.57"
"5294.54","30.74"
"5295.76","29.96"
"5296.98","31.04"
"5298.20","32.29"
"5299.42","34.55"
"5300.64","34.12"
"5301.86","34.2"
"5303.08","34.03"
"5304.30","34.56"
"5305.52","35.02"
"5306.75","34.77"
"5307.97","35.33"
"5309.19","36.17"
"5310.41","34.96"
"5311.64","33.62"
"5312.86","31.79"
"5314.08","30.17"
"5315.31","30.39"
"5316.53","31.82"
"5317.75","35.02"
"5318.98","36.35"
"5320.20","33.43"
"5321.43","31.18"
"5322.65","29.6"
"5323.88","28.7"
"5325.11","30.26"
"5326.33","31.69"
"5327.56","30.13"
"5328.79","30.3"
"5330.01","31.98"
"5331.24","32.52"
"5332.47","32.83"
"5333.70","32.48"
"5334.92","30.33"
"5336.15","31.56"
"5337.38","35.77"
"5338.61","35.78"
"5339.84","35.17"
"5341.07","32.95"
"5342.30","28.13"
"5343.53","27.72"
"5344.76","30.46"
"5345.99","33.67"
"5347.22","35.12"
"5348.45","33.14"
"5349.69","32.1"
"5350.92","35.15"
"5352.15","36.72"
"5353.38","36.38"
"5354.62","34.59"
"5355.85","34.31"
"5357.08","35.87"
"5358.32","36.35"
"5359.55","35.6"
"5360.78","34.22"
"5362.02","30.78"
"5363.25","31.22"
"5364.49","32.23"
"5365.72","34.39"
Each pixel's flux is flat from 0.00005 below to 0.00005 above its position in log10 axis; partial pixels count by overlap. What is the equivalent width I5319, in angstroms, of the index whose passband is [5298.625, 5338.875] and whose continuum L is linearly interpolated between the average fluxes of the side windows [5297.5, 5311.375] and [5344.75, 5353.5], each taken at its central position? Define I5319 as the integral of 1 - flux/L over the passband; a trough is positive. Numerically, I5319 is 1.8 angstroms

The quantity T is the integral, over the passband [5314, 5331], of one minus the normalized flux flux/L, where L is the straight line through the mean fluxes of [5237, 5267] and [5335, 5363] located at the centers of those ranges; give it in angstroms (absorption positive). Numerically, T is 0.7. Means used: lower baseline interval 31.4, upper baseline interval 33.6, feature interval 31.6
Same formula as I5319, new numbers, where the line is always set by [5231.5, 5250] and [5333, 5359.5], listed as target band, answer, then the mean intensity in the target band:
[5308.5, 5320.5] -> -0.2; 33.4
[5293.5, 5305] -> -0.1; 32.9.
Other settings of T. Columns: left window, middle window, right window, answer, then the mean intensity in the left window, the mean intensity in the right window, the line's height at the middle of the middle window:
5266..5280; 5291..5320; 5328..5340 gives -1.6 angstroms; 30.3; 32.7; 31.6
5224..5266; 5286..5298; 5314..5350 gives 0.2 angstroms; 31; 32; 31.6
